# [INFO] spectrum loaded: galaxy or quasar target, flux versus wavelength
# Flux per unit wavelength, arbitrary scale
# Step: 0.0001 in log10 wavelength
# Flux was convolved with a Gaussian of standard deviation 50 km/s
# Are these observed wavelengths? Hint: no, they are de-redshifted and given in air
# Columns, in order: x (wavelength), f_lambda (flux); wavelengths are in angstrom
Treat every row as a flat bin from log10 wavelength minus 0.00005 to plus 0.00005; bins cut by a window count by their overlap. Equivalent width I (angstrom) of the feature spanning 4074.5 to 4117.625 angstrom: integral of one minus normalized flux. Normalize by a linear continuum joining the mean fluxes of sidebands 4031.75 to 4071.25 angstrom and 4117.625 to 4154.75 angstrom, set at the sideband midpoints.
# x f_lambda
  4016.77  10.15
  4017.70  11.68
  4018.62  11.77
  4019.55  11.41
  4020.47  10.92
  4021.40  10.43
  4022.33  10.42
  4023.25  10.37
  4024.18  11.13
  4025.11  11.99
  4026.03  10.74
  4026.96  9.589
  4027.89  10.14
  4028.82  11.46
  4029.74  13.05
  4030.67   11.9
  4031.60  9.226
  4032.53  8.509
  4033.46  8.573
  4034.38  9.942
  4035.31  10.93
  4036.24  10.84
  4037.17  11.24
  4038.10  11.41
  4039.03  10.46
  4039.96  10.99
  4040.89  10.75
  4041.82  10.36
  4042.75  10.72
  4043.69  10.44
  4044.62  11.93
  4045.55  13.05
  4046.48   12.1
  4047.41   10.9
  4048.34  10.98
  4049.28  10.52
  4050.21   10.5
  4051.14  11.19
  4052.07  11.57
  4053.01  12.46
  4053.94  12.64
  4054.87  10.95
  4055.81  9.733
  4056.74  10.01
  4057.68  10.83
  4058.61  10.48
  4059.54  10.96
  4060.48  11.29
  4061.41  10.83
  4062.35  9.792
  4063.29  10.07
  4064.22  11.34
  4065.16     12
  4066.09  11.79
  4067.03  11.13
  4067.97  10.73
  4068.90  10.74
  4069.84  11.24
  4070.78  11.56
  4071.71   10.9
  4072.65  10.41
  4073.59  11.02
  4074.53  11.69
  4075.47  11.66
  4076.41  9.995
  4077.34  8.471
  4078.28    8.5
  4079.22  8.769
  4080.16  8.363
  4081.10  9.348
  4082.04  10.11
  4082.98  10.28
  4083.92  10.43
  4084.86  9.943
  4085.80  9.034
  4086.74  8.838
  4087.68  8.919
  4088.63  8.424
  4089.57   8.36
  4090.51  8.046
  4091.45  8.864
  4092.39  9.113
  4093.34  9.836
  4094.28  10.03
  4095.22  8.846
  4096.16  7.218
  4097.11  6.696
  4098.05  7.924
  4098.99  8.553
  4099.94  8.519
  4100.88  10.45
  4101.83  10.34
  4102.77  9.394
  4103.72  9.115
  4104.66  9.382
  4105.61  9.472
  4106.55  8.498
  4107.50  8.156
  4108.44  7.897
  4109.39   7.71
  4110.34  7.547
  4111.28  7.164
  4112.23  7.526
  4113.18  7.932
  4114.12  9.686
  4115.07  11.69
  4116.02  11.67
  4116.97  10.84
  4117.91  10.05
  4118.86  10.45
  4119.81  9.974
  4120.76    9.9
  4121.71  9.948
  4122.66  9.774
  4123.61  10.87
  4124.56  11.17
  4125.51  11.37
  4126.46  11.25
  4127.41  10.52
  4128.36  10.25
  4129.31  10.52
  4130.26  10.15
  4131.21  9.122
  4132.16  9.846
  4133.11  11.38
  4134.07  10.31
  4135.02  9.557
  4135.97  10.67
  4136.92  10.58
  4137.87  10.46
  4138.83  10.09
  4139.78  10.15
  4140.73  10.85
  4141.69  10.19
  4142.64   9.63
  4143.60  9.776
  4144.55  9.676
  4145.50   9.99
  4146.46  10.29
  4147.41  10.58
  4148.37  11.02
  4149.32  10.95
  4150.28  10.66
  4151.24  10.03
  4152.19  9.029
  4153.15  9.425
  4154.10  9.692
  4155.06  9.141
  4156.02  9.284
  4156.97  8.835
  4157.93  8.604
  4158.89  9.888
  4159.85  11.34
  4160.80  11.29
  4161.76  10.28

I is 6.0 angstrom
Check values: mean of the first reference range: 10.9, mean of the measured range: 9.09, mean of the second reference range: 10.3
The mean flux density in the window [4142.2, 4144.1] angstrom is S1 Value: 9.69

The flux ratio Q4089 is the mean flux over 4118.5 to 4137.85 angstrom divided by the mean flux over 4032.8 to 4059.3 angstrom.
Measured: 0.95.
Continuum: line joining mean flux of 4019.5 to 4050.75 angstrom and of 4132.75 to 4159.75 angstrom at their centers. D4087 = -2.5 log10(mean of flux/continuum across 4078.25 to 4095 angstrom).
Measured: 0.14 mag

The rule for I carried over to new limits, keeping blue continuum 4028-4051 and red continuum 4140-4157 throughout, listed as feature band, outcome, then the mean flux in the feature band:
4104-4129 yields 1.44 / 9.65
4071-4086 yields 0.81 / 9.98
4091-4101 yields 1.67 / 8.67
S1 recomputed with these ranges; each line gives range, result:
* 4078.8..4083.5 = 9.39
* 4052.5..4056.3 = 11.4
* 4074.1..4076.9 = 11.1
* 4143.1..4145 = 9.72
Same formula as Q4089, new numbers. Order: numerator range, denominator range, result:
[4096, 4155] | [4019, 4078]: 0.90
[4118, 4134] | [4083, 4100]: 1.18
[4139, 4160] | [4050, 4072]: 0.90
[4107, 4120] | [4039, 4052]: 0.82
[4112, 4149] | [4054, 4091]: 1.01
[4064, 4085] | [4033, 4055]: 0.94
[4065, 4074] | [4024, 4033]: 1.03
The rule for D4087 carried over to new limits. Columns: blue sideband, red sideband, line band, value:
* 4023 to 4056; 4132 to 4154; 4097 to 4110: 0.195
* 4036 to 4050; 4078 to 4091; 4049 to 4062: -0.050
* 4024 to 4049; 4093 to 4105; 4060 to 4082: -0.074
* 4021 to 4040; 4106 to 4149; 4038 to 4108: 0.022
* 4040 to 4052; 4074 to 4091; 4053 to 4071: -0.063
